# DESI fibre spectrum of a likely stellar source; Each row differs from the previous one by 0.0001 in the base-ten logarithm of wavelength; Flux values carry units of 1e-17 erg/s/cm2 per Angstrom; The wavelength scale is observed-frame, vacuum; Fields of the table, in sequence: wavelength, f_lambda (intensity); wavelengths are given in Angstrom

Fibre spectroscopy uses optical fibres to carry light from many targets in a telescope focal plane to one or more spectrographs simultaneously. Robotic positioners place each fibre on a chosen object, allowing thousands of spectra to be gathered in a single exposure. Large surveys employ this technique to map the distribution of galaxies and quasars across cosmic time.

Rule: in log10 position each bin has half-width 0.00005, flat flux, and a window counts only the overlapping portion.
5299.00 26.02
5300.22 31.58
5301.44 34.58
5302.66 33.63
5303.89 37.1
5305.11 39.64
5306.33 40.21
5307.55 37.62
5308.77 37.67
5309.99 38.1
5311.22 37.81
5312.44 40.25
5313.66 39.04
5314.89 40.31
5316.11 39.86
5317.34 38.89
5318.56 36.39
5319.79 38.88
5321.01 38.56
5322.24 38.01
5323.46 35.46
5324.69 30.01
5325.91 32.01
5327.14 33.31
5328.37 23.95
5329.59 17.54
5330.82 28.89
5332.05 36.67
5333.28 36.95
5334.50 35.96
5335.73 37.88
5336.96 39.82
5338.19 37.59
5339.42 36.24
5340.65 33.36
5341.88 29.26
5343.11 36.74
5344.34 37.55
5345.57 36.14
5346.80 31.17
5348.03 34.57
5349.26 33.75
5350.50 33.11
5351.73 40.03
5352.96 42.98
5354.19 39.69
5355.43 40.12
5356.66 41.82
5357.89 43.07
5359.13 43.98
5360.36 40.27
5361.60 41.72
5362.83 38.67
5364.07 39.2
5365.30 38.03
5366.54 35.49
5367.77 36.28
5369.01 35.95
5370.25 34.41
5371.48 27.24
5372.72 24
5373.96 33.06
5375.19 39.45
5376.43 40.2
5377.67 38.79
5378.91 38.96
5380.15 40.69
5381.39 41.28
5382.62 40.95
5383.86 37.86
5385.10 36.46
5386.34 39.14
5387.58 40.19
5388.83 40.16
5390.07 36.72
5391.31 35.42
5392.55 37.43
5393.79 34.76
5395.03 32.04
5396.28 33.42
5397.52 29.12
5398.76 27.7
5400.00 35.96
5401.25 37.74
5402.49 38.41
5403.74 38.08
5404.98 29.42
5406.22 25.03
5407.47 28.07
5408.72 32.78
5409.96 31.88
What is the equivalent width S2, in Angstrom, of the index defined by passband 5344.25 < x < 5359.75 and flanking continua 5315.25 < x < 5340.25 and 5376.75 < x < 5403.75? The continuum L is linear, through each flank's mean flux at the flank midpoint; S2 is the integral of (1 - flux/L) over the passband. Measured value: -1.21 Angstrom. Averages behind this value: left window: 34.7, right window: 36.9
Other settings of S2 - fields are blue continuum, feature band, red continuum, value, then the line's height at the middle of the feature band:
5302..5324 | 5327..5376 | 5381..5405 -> 2.0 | 37.2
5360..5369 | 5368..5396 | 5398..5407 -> -0.6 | 35.9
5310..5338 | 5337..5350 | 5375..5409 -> 0.2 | 35.5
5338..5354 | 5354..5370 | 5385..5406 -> -1.8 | 35.5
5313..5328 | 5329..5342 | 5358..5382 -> 1.0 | 36.8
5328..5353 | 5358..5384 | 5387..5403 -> -2.1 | 34.8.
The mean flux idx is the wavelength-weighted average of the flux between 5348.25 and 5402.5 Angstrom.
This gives 37.1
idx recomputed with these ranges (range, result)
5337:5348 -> 35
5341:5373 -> 36.8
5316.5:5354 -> 34.8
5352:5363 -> 41.4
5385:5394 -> 37.7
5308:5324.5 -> 38.2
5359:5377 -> 36.3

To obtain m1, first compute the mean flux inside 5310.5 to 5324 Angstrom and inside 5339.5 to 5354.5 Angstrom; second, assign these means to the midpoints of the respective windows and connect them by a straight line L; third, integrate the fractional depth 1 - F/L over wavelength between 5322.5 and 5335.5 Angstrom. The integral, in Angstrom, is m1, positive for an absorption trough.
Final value 2.1 Angstrom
